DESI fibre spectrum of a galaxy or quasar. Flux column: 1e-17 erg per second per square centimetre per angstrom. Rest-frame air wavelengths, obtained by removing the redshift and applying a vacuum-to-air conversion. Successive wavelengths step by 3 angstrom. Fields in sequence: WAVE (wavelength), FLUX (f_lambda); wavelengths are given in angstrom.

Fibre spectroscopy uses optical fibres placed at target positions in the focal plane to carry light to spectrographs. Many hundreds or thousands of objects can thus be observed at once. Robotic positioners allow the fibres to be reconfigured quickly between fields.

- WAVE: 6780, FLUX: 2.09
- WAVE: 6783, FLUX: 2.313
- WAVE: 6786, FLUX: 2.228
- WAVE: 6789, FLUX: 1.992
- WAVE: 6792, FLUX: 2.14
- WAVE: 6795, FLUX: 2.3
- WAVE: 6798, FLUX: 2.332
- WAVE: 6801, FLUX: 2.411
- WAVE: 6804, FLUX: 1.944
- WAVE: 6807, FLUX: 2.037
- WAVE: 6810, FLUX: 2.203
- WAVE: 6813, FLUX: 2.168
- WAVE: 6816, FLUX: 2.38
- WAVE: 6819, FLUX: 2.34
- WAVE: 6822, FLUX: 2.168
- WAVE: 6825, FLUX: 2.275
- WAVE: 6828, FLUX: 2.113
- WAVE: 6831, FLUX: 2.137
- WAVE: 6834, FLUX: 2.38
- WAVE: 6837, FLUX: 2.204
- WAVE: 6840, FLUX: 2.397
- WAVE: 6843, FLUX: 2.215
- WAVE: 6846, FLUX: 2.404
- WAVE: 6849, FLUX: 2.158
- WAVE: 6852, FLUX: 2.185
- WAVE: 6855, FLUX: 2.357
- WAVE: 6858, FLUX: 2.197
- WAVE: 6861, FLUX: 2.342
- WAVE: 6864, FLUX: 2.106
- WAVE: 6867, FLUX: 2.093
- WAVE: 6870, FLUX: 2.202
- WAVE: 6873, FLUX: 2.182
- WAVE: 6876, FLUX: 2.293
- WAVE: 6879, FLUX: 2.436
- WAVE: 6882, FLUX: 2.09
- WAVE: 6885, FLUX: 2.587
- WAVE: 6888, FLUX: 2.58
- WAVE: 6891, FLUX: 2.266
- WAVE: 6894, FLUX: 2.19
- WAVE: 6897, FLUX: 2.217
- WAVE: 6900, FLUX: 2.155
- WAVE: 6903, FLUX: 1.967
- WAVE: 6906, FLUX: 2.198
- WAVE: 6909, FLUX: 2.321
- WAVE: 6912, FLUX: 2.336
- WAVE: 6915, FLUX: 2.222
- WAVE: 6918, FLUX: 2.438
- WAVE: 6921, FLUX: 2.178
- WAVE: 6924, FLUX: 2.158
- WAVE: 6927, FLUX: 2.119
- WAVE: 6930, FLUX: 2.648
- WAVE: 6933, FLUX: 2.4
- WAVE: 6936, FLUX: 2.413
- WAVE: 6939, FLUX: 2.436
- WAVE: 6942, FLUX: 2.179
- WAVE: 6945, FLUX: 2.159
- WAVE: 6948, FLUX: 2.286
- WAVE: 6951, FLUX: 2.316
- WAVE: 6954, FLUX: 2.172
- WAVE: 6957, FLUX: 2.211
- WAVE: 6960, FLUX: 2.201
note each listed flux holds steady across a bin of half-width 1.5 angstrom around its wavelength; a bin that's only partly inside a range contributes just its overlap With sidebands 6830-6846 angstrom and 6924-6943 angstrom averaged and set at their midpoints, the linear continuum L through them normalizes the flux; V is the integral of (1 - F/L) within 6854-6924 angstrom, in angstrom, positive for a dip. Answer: 2.0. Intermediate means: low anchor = 2.28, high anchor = 2.35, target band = 2.26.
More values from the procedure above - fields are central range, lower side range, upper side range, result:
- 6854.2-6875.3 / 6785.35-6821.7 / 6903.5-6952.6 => 0.36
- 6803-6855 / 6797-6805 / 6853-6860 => 0.77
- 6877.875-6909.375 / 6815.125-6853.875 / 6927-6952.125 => 0.47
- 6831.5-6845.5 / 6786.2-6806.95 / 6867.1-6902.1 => -0.44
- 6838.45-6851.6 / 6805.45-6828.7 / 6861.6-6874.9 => -0.59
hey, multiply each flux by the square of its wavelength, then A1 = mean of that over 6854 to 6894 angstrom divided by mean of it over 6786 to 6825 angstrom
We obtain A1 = 1.06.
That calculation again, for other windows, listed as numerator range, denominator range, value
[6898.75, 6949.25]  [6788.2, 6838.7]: 1.06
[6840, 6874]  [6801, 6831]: 1.03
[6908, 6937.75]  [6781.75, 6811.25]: 1.10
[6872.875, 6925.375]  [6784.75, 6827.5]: 1.06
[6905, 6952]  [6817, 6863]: 1.05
